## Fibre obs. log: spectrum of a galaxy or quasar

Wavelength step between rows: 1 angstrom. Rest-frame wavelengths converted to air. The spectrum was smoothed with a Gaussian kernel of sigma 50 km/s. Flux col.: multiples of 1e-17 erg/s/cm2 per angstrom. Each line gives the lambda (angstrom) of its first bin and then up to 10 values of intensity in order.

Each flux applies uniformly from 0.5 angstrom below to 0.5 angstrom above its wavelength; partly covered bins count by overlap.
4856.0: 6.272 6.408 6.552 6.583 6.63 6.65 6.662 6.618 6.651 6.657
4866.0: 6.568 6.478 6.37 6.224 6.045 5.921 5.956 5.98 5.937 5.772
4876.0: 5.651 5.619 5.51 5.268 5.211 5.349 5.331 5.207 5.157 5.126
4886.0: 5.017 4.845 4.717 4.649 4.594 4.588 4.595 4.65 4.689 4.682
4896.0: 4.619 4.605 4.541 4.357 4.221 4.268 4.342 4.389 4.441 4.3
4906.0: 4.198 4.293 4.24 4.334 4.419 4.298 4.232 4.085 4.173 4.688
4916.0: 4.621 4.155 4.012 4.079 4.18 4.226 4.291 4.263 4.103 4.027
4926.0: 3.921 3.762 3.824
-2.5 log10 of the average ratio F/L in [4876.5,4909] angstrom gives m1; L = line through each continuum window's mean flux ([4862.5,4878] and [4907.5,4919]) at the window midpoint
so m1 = 0.10 mag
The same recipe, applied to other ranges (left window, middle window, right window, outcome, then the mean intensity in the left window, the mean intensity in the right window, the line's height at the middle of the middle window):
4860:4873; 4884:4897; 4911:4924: 0.14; 6.39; 4.25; 5.38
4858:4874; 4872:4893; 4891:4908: 0.05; 6.39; 4.45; 5.43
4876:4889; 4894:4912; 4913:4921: 0.06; 5.19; 4.26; 4.64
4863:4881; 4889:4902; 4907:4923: 0.12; 5.99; 4.27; 5.05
